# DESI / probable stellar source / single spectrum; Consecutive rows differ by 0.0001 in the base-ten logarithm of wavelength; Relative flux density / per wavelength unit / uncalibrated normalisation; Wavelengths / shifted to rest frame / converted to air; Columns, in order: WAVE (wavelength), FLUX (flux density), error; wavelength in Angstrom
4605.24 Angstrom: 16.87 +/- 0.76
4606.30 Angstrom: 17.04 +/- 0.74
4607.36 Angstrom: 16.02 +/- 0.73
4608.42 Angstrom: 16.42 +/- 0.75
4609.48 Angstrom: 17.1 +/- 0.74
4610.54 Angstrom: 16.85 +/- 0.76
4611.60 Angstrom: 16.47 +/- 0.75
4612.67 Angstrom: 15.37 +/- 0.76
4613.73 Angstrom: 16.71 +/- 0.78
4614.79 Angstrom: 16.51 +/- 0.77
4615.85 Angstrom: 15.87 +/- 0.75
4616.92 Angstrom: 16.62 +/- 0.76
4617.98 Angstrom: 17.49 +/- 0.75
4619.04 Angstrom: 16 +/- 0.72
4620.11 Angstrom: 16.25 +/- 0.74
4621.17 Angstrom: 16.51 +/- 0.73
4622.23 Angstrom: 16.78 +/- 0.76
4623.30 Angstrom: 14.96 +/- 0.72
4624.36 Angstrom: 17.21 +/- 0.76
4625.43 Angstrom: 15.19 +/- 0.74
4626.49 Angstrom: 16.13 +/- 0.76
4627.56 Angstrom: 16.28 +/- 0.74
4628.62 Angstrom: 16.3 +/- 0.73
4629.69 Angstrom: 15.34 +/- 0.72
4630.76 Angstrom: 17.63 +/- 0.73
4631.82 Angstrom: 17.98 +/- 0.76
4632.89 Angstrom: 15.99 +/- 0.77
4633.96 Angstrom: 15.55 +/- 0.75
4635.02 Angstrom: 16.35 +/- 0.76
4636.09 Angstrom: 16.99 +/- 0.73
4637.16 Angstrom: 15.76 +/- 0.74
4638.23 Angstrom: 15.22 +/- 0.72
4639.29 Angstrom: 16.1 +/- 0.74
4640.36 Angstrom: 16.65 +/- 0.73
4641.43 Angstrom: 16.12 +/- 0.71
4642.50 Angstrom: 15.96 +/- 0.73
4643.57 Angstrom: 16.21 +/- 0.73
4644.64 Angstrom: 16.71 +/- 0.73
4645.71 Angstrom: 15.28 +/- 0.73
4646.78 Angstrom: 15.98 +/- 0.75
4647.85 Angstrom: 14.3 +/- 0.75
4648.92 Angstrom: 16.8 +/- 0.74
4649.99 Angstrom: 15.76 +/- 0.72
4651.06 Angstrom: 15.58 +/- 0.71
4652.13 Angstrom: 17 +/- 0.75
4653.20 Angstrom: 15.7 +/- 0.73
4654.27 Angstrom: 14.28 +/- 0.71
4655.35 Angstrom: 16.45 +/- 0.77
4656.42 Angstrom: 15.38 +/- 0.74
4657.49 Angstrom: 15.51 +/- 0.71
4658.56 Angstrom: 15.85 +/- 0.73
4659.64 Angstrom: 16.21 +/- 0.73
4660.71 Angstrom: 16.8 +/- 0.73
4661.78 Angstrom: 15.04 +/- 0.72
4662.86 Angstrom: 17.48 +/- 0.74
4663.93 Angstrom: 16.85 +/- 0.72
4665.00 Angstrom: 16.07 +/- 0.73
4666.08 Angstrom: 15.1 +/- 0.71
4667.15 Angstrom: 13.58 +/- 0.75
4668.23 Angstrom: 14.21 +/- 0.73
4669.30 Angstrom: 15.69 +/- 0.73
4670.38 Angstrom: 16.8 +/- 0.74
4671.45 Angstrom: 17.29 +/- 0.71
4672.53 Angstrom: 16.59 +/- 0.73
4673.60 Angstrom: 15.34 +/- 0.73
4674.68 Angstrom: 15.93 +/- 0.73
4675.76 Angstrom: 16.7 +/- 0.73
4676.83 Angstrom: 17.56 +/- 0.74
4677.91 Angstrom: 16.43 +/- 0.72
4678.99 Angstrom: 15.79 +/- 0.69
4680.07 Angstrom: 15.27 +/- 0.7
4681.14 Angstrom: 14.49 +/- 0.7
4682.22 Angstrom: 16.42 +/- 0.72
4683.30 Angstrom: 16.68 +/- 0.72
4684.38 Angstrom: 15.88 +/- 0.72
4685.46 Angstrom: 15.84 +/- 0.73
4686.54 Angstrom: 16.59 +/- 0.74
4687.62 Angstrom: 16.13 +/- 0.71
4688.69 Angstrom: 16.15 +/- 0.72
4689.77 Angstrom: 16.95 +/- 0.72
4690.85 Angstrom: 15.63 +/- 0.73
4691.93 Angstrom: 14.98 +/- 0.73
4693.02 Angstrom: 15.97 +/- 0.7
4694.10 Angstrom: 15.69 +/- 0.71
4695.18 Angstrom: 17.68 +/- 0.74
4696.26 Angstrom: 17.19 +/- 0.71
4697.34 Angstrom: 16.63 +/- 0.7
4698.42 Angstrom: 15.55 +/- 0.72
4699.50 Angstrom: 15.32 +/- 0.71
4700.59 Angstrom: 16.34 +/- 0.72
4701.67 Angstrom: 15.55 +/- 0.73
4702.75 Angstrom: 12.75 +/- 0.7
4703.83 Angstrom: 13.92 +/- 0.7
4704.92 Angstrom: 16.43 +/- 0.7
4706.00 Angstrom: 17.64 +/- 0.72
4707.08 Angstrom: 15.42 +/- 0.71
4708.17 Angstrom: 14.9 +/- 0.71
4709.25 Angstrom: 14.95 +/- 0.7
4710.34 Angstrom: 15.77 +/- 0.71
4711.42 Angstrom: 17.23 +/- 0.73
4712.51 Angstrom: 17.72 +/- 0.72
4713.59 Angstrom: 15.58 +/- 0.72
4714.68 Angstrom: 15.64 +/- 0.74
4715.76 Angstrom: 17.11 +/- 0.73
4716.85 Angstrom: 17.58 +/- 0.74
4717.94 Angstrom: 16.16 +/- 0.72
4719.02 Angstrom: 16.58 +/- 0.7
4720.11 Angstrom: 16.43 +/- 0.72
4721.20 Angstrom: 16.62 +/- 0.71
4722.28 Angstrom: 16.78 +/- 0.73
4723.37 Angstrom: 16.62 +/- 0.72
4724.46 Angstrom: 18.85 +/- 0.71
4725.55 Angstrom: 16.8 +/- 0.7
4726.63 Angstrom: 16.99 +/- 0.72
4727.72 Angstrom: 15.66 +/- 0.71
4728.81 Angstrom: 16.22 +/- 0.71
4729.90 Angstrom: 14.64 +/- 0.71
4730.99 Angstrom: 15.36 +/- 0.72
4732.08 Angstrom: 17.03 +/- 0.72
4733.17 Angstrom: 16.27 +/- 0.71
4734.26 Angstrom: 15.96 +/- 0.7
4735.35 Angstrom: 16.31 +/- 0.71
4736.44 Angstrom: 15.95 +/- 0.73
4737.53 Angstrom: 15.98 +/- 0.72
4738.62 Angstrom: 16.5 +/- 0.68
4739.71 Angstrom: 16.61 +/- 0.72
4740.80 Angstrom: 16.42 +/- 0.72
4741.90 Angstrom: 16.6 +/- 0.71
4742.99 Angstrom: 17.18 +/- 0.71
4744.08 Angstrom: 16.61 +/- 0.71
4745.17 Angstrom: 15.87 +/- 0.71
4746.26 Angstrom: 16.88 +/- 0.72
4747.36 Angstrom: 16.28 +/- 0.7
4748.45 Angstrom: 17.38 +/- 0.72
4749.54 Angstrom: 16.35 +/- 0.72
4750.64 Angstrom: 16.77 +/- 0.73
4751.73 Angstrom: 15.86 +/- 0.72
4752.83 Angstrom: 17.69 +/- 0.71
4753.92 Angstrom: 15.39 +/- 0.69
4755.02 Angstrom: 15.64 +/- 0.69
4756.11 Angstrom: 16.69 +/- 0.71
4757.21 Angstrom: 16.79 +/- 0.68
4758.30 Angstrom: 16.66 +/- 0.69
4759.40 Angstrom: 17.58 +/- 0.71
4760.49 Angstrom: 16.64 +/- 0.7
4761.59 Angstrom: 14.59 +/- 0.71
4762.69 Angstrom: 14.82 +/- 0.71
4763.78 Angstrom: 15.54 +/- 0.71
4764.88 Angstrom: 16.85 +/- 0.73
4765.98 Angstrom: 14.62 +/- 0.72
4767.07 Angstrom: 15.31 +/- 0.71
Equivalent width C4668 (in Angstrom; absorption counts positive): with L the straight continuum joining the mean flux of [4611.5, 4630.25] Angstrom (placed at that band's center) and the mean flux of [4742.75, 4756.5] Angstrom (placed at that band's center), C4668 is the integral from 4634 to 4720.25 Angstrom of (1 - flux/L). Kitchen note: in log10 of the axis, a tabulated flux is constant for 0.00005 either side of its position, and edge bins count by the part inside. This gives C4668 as 1.8 Angstrom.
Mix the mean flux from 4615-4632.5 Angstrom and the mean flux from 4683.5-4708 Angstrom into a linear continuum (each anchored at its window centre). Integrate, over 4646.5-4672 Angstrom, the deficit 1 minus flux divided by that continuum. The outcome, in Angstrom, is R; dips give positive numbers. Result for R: 0.5 Angstrom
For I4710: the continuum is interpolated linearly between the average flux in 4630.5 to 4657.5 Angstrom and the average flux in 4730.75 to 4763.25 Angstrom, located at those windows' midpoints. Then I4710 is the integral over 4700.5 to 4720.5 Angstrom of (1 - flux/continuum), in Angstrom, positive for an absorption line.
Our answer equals 0.3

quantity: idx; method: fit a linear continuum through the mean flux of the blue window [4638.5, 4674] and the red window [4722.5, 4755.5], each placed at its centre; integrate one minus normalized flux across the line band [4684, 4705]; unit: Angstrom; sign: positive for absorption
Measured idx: 0.4 Angstrom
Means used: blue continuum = 15.9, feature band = 15.8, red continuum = 16.4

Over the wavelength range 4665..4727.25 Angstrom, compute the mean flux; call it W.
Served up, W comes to 16.1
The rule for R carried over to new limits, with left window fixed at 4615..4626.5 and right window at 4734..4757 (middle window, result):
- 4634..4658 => 0.6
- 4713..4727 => -0.3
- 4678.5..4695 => 0.4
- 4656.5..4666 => 0.1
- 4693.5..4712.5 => 0.6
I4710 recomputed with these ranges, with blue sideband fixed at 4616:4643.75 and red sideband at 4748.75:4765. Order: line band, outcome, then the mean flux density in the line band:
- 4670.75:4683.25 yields 0.1 Angstrom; 16.2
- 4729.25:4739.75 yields 0.1 Angstrom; 16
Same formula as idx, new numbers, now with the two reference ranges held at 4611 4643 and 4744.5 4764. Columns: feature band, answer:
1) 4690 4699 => 0.06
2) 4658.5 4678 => 0.25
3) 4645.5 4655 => 0.36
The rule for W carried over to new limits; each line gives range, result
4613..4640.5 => 16.3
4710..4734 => 16.5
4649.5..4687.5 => 15.9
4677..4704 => 15.9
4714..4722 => 16.6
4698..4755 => 16.2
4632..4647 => 16.1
